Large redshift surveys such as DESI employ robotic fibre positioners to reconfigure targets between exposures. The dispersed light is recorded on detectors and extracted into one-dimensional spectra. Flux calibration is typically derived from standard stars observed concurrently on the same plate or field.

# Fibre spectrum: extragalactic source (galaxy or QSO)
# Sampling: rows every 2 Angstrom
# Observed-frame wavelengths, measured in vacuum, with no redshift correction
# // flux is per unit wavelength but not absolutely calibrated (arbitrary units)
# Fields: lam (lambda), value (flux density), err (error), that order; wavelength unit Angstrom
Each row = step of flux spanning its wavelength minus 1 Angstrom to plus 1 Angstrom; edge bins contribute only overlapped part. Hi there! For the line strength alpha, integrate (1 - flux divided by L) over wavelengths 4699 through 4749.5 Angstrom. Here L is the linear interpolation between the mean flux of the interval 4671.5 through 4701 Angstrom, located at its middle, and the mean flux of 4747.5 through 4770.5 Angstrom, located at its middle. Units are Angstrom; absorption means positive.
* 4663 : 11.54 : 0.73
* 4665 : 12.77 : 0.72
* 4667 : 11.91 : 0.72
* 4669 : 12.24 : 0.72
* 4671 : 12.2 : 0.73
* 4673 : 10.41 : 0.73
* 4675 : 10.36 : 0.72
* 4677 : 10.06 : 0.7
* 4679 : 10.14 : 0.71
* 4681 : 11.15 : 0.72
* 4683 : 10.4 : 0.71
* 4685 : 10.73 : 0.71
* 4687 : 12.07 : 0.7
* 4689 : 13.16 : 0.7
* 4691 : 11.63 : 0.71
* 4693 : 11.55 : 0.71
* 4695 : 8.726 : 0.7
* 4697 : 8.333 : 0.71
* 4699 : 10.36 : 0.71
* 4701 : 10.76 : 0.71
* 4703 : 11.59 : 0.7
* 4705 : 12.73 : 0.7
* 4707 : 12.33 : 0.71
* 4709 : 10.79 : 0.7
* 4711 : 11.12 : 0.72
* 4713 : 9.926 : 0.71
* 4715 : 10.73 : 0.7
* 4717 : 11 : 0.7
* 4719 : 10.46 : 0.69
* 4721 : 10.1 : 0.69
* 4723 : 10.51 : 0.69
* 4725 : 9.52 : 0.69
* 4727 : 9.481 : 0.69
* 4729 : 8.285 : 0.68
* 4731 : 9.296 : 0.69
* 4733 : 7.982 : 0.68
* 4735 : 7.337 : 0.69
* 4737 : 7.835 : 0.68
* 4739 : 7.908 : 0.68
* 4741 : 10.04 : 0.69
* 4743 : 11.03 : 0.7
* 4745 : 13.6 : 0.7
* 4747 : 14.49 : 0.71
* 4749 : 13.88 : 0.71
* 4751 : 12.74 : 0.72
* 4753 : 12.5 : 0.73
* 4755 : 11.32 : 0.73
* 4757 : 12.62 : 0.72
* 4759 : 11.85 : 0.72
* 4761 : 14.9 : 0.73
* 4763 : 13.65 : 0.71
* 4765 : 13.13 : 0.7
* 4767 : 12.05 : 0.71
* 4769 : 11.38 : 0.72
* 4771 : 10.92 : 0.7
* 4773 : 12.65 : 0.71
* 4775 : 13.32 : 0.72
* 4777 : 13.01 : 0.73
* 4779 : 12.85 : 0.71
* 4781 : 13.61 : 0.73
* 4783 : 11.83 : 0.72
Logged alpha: 5.4 Angstrom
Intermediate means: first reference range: 10.7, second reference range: 12.7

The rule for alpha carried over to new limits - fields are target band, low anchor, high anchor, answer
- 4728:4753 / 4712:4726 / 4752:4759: 2.1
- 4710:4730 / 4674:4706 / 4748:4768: 2.8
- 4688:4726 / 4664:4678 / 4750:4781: 3.4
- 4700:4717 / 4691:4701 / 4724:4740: -3.1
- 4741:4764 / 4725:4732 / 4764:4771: -4.1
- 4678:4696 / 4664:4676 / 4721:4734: -0.2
